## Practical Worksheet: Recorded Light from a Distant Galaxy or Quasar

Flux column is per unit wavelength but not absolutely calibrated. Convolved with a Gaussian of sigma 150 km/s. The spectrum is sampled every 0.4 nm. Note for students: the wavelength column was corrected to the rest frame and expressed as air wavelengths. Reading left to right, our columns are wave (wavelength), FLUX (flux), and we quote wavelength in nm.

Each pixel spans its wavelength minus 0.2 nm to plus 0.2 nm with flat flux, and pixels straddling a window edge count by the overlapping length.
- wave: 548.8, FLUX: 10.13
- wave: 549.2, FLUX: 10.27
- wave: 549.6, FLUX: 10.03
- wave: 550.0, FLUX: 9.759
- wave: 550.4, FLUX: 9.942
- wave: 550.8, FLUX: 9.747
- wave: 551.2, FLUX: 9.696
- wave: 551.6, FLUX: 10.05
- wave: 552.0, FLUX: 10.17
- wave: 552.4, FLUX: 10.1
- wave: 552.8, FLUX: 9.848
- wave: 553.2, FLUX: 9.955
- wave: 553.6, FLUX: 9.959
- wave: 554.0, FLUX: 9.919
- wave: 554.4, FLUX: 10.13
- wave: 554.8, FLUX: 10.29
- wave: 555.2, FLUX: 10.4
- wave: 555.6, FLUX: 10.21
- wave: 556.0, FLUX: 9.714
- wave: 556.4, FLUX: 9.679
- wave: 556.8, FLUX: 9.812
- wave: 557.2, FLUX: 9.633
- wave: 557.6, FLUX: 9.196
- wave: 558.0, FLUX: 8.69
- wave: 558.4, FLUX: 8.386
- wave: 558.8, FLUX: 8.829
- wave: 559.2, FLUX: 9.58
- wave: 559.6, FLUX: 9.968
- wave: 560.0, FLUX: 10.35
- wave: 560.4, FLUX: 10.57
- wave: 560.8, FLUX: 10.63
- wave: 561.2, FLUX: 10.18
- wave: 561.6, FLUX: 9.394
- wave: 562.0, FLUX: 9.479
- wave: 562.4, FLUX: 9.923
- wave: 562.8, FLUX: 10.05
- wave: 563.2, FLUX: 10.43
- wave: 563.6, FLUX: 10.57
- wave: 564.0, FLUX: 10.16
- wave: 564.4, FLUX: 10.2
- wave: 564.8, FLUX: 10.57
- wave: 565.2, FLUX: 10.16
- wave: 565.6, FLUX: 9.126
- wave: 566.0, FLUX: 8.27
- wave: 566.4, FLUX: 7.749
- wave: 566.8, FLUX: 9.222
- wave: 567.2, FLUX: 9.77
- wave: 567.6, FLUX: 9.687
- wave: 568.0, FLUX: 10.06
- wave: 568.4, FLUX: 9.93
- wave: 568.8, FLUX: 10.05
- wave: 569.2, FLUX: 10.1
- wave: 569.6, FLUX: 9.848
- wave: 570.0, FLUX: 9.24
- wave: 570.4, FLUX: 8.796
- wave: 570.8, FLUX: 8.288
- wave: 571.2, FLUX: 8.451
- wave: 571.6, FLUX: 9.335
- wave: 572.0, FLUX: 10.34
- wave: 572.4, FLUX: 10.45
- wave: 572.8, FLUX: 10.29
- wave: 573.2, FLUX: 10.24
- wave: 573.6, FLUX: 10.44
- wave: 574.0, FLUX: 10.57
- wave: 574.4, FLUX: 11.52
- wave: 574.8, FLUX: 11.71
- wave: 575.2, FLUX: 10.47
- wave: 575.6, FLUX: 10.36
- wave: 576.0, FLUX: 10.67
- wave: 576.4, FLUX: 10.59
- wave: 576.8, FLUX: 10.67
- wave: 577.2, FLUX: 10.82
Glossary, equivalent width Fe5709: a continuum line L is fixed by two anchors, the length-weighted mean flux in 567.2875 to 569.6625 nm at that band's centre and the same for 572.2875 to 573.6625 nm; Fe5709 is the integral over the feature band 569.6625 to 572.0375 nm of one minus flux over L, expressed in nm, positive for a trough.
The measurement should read 0.26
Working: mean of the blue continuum 9.94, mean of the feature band 9.03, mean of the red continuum 10.3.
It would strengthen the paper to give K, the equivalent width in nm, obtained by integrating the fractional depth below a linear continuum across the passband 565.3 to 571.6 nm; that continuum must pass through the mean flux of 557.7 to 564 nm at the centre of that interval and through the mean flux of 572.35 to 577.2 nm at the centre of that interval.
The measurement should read 0.627 nm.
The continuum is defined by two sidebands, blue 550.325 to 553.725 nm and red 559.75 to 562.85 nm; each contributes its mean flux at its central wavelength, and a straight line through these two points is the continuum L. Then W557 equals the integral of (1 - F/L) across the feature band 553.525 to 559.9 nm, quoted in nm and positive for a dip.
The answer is 0.22 nm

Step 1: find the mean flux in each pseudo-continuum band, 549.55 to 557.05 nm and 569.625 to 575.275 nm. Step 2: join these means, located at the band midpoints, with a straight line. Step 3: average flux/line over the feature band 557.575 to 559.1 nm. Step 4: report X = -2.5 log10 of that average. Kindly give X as 0.138 mag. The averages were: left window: 9.97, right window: 9.99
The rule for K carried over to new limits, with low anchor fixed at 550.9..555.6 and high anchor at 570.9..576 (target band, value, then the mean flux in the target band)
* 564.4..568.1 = 0.29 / 9.43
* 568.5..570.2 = 0.07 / 9.82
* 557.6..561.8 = 0.21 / 9.64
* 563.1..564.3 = -0.02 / 10.4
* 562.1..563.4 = 0.01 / 10.1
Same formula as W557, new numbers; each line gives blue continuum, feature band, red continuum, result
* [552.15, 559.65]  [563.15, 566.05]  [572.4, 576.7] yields 0.04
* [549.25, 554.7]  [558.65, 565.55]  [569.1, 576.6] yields -0.02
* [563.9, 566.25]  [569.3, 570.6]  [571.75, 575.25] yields 0.11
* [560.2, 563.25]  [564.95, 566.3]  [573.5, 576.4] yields 0.15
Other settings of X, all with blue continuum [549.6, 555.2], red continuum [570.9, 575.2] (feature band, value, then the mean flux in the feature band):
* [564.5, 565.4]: -0.02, 10.3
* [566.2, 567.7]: 0.13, 9.07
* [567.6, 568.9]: 0.03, 9.96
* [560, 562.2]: 0.00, 10.1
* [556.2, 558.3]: 0.08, 9.35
